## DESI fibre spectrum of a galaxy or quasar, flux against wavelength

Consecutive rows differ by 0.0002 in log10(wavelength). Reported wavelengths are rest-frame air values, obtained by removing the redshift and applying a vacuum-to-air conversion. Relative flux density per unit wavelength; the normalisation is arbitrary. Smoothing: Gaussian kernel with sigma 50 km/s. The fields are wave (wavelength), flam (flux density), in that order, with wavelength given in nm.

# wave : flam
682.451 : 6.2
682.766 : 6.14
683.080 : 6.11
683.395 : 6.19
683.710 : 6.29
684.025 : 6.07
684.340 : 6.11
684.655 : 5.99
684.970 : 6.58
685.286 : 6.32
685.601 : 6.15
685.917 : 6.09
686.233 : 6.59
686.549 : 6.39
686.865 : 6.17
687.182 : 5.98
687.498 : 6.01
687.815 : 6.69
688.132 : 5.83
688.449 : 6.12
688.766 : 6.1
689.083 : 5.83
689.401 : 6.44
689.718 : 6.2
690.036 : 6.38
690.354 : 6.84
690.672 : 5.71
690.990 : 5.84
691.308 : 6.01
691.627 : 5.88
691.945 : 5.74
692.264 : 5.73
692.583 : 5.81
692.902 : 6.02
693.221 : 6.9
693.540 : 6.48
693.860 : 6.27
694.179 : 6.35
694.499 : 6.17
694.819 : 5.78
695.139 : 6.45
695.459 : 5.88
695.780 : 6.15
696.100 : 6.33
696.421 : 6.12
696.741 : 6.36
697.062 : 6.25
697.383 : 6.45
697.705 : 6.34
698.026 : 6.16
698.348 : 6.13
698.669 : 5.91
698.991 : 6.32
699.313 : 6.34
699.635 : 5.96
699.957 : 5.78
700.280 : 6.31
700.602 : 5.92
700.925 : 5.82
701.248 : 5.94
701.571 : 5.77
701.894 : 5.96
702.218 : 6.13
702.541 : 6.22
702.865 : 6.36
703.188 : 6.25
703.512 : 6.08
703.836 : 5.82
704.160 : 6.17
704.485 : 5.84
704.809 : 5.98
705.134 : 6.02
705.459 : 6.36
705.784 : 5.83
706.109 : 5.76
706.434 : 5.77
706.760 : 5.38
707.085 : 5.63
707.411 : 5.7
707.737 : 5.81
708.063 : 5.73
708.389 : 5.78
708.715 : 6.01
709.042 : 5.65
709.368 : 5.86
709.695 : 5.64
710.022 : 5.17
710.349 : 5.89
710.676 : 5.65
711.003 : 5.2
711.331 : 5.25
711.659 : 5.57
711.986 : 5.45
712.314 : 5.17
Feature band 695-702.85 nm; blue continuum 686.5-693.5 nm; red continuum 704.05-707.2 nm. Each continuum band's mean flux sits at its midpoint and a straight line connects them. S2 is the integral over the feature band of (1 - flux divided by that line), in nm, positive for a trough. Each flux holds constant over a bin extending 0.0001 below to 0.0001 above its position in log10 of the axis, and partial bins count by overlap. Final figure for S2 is -0.196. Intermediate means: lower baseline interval 6.12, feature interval 6.13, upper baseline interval 5.87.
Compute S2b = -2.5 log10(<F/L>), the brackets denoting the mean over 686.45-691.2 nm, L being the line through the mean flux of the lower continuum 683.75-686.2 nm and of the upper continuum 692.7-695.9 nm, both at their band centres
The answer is 0.01 mag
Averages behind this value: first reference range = 6.21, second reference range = 6.24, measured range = 6.16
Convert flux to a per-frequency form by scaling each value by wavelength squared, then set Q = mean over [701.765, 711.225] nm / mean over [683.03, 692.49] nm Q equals 1.00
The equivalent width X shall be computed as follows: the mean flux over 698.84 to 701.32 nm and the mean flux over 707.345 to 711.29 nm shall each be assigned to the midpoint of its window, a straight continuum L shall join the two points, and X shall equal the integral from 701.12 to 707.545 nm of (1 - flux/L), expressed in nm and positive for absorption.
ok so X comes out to -0.085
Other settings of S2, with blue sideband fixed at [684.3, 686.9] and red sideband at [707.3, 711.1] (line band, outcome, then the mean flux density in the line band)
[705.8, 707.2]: 0.02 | 5.66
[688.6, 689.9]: 0.01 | 6.15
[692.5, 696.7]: -0.12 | 6.22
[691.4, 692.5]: 0.06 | 5.8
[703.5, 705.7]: -0.09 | 6.03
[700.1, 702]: -0.02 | 5.95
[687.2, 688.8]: 0.02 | 6.14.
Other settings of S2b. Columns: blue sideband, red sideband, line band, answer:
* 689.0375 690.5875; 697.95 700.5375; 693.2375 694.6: -0.025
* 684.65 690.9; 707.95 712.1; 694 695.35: -0.026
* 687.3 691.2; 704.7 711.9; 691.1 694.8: -0.006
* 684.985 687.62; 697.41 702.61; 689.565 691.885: 0.013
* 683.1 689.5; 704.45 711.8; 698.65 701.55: -0.025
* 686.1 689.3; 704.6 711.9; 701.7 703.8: -0.056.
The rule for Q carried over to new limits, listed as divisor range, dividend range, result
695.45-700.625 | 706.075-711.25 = 0.94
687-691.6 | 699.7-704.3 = 1.02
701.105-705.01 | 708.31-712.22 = 0.94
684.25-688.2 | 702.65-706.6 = 1.02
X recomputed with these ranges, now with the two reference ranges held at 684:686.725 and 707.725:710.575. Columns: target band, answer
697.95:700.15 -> -0.05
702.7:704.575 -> -0.08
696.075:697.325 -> -0.06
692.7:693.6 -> -0.05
